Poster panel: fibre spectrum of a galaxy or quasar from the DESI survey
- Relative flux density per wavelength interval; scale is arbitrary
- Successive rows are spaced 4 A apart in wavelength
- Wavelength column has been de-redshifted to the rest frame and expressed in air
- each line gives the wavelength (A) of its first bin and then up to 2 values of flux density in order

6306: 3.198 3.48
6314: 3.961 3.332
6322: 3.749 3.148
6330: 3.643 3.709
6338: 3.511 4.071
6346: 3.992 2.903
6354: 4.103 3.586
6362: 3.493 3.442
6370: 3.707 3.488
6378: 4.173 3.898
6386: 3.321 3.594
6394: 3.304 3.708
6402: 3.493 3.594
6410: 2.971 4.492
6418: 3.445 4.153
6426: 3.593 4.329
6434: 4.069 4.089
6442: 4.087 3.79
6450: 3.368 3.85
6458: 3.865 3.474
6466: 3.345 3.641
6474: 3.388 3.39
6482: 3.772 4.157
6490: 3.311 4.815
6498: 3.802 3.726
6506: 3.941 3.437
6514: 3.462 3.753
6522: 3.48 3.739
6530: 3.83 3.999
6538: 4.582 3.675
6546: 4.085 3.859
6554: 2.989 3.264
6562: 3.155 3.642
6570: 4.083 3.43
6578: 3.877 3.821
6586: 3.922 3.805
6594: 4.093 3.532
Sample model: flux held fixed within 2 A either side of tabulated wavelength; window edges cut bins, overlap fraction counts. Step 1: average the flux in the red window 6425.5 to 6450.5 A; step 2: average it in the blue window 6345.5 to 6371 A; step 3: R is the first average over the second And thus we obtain 1.11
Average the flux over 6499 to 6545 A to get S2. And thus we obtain 3.79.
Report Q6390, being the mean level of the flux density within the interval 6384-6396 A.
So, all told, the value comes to 3.41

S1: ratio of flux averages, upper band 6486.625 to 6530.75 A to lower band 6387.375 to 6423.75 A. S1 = 1.04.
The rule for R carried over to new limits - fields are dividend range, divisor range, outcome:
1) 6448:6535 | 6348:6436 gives 1.01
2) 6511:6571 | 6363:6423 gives 1.01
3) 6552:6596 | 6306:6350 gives 1.01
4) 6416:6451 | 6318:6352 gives 1.09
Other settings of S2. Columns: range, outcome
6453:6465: 3.69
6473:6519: 3.75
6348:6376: 3.53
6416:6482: 3.74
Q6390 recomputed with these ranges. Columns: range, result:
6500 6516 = 3.64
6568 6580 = 3.8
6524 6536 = 3.86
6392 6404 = 3.5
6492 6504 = 4.11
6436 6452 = 3.83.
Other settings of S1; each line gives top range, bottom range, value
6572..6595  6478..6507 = 0.98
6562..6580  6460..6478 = 1.07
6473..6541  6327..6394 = 1.04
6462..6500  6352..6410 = 1.03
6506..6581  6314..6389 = 1.02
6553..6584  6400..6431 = 0.95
